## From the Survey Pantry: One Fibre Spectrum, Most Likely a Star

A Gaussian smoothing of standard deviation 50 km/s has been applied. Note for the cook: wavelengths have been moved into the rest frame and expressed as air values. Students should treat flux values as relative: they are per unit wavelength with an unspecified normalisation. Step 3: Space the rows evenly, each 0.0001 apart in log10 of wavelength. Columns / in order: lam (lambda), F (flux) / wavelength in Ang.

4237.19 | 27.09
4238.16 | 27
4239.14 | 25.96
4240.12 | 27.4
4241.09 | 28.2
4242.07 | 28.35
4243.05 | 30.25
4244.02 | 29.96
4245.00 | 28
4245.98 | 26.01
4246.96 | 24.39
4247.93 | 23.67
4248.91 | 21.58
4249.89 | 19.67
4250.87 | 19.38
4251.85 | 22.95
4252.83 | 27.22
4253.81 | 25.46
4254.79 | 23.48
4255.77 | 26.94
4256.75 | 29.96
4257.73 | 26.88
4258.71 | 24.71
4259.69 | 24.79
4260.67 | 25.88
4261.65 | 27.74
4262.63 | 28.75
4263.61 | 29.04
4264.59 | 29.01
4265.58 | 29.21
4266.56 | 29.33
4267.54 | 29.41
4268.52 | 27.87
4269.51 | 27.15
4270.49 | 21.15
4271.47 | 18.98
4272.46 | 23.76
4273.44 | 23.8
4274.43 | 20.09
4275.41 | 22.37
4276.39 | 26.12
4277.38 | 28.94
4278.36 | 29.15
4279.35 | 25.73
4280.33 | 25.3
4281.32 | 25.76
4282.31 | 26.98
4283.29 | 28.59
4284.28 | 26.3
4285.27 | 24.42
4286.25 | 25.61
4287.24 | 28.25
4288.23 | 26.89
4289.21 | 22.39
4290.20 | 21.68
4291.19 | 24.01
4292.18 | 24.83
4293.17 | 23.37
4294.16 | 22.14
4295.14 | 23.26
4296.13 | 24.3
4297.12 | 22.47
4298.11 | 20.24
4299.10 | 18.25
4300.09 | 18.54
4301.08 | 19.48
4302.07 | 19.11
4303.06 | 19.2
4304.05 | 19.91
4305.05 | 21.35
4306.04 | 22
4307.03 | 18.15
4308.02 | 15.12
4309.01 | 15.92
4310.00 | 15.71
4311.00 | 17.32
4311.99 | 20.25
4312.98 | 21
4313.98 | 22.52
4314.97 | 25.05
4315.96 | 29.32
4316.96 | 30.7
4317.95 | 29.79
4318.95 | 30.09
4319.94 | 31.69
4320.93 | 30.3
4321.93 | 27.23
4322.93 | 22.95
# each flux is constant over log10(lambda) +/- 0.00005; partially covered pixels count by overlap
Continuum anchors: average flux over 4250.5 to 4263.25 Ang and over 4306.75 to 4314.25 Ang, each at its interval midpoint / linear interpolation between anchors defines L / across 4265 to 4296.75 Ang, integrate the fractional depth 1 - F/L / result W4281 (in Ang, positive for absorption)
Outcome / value -4.1 Ang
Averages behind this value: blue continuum 25.8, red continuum 18.1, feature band 25.2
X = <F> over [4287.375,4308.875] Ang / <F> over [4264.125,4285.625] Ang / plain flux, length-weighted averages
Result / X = 0.8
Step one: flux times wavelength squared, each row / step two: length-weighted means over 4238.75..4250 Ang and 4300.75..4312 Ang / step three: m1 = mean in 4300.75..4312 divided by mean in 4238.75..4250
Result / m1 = 0.72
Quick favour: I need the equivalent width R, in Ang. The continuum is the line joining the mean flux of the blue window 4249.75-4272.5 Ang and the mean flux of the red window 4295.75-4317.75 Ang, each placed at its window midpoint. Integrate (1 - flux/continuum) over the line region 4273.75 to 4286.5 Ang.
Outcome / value -1.07 Ang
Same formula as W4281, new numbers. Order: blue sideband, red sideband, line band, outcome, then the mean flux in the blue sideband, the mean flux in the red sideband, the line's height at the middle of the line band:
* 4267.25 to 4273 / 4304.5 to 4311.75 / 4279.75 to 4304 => -2.85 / 24.5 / 18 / 20.8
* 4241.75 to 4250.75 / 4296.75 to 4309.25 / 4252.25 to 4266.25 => -1.79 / 25.5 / 19.2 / 24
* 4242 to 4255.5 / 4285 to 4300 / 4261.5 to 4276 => -0.94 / 24.9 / 23.3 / 24.2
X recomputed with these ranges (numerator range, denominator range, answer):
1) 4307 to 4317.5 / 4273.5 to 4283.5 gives 0.82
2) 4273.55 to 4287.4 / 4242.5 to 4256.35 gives 1.04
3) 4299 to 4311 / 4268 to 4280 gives 0.75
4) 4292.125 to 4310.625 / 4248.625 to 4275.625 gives 0.79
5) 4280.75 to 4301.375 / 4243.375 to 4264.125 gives 0.93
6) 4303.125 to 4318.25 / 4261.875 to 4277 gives 0.83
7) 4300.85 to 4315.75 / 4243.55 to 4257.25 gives 0.79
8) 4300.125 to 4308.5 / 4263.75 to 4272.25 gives 0.73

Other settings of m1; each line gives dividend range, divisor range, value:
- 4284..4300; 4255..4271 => 0.87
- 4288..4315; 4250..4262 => 0.84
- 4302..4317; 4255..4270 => 0.76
